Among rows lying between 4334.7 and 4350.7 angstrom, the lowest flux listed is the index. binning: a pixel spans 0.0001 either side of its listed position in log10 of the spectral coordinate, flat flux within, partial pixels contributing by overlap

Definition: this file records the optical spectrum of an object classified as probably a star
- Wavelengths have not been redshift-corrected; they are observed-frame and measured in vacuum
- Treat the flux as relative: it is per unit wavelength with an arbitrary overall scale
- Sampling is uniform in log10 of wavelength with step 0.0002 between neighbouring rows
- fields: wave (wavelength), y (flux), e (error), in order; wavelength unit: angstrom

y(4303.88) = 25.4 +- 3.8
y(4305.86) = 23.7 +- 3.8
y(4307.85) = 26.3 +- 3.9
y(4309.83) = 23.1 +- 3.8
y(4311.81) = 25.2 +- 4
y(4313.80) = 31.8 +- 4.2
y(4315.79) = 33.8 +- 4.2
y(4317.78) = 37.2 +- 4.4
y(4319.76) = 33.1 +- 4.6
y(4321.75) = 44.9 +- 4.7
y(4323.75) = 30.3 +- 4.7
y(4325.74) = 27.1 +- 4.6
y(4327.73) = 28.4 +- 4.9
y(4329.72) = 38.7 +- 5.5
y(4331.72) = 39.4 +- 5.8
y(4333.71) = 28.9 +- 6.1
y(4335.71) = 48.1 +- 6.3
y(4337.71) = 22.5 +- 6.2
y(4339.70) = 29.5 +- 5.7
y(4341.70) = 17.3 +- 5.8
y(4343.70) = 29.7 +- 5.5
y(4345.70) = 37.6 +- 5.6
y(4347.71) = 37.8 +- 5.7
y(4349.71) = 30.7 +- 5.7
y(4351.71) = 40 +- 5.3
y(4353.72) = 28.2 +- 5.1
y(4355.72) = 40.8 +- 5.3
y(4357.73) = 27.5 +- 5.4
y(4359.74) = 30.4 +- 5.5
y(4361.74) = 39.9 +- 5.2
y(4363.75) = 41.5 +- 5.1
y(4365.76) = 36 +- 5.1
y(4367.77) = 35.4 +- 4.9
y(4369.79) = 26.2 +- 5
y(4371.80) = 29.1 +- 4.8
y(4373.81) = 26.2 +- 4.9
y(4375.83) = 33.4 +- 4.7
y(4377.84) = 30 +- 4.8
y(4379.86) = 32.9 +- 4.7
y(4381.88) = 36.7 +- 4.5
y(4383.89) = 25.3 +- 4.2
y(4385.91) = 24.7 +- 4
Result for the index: 17.3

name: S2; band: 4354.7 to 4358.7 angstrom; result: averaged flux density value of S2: 34.2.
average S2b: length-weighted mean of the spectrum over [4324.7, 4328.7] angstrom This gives 27.8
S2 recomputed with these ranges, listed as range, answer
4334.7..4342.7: 29.3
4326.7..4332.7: 35.4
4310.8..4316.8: 30.2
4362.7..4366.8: 38.7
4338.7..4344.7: 25.5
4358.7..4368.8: 36.6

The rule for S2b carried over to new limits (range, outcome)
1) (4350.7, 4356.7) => 36.3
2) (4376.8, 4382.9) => 33.2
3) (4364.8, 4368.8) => 35.6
